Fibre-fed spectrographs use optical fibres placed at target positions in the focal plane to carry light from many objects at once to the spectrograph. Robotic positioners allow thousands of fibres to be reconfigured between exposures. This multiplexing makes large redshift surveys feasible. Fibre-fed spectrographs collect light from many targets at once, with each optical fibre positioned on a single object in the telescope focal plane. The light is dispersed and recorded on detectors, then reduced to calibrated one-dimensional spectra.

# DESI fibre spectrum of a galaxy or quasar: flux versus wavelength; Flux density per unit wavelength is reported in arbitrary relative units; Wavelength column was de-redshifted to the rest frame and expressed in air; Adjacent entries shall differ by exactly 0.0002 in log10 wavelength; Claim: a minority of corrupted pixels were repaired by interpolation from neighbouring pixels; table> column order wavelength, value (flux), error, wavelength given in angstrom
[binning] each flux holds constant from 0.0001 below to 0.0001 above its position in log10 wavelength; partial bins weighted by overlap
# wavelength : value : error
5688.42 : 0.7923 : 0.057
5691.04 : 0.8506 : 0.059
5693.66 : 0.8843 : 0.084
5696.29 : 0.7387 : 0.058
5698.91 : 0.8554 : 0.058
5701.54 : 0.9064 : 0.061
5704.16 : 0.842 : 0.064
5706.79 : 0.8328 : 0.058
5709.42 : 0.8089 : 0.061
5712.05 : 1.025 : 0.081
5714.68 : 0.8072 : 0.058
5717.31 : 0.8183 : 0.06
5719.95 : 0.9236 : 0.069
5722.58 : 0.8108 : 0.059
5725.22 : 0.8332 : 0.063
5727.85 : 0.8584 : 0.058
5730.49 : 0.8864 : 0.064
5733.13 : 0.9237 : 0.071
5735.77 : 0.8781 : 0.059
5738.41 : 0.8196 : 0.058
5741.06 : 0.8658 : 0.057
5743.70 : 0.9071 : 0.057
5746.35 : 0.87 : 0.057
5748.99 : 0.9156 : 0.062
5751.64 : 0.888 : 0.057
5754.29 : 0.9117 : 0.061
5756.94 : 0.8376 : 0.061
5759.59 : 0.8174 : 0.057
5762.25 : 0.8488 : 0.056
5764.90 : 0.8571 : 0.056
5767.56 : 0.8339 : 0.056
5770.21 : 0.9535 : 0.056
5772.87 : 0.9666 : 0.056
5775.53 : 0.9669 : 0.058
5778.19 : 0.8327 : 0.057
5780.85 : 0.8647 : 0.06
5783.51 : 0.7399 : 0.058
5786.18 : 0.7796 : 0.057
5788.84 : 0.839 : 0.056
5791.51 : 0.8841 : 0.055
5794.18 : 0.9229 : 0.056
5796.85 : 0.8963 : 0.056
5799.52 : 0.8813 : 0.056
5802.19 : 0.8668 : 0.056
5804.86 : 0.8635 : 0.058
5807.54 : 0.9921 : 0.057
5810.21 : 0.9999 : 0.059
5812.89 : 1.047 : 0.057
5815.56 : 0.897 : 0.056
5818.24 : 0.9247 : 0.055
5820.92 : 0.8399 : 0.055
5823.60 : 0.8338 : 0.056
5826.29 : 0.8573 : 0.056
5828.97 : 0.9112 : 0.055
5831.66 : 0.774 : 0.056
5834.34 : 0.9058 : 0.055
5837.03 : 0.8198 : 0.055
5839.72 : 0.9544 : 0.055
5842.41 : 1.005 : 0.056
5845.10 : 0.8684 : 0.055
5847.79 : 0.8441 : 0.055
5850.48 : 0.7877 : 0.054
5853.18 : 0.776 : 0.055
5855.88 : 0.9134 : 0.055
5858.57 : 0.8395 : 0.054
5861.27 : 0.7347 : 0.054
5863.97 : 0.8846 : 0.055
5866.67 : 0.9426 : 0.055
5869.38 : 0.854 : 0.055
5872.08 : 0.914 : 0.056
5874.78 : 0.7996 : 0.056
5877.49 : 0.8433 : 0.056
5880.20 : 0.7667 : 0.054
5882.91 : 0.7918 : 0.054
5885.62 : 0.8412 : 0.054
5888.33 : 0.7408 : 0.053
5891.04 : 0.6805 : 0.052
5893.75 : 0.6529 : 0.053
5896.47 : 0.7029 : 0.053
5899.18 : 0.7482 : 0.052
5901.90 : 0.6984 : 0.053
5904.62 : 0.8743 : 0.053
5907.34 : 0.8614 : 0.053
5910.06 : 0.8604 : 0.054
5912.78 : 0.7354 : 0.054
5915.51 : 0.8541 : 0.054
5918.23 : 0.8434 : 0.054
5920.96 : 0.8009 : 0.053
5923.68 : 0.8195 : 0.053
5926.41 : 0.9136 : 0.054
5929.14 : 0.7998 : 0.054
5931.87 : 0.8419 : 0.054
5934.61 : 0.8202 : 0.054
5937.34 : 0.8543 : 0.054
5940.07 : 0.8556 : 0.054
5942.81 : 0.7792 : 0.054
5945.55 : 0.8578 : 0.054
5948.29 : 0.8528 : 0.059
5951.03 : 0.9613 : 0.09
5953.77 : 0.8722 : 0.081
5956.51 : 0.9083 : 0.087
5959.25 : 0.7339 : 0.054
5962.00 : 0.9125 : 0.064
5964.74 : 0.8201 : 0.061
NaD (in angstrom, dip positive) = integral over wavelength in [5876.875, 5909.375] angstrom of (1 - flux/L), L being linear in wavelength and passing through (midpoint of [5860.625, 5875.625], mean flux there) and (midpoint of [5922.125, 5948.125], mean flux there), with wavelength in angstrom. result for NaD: 3.3 angstrom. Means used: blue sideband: 0.863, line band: 0.767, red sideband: 0.838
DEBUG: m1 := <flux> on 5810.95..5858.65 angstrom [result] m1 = 0.88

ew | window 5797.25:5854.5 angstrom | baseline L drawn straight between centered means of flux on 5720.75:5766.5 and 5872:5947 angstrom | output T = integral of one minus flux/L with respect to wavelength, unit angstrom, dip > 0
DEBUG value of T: -3.6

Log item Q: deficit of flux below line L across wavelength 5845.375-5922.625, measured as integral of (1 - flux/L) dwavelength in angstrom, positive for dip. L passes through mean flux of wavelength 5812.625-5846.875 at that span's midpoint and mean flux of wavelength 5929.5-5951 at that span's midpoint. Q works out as 5.3 angstrom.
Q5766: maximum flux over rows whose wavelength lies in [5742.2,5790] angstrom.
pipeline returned 0.9669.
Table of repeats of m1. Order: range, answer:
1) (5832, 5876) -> 0.863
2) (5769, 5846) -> 0.893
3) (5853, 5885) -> 0.841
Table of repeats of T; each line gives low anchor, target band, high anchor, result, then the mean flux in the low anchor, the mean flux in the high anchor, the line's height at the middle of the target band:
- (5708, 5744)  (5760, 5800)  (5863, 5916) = -1.1 angstrom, 0.868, 0.801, 0.846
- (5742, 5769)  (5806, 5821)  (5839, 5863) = -1.7 angstrom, 0.869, 0.856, 0.861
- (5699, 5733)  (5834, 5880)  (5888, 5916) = -4.3 angstrom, 0.865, 0.763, 0.787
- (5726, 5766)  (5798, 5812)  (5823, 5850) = -0.8 angstrom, 0.872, 0.876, 0.874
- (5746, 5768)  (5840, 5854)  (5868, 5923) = -0.8 angstrom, 0.865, 0.794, 0.819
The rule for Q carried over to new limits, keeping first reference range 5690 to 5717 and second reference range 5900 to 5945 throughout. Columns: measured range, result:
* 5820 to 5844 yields -1.19 angstrom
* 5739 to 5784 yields -1.62 angstrom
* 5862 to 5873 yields -0.75 angstrom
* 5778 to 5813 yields -1.70 angstrom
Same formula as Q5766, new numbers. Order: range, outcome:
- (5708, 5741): 1.025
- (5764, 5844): 1.047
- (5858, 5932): 0.9426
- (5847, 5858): 0.9134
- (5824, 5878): 1.005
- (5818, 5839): 0.9247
